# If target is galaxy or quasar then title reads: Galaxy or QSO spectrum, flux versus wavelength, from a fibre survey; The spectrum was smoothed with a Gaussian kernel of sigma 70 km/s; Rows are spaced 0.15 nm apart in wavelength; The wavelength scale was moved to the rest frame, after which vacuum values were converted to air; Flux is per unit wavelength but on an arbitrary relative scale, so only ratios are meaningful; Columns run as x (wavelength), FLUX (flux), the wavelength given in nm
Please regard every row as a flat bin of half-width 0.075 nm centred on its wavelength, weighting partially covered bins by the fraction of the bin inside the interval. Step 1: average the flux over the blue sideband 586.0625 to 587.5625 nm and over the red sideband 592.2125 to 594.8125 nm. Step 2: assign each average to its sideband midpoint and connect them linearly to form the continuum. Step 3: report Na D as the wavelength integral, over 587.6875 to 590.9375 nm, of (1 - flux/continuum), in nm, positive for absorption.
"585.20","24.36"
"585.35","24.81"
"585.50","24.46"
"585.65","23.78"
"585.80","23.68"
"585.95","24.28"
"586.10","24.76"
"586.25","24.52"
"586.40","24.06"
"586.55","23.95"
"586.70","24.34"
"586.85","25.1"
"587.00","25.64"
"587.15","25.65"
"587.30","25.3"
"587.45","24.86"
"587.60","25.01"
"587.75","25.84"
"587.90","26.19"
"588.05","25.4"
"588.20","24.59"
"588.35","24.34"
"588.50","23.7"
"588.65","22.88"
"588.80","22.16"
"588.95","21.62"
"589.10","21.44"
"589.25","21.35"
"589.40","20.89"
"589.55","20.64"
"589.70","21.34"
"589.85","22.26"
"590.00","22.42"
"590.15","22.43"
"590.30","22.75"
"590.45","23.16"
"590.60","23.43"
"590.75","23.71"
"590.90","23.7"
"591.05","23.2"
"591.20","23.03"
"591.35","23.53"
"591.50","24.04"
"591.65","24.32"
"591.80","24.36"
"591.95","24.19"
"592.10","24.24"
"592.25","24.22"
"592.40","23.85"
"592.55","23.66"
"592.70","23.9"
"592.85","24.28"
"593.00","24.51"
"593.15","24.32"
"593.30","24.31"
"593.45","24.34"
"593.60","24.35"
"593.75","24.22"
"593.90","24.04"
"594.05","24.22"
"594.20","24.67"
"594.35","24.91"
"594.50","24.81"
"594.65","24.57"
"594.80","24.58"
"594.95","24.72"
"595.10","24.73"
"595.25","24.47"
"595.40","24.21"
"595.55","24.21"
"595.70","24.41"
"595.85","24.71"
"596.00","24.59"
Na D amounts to 0.217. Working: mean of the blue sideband 24.8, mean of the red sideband 24.3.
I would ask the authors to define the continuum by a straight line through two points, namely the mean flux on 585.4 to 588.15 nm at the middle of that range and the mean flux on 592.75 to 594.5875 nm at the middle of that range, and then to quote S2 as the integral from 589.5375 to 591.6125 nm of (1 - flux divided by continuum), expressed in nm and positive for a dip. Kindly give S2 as 0.14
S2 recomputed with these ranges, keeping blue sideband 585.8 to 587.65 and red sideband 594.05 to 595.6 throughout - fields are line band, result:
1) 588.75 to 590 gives 0.161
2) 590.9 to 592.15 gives 0.040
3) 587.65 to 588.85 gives 0.013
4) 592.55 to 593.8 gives 0.019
